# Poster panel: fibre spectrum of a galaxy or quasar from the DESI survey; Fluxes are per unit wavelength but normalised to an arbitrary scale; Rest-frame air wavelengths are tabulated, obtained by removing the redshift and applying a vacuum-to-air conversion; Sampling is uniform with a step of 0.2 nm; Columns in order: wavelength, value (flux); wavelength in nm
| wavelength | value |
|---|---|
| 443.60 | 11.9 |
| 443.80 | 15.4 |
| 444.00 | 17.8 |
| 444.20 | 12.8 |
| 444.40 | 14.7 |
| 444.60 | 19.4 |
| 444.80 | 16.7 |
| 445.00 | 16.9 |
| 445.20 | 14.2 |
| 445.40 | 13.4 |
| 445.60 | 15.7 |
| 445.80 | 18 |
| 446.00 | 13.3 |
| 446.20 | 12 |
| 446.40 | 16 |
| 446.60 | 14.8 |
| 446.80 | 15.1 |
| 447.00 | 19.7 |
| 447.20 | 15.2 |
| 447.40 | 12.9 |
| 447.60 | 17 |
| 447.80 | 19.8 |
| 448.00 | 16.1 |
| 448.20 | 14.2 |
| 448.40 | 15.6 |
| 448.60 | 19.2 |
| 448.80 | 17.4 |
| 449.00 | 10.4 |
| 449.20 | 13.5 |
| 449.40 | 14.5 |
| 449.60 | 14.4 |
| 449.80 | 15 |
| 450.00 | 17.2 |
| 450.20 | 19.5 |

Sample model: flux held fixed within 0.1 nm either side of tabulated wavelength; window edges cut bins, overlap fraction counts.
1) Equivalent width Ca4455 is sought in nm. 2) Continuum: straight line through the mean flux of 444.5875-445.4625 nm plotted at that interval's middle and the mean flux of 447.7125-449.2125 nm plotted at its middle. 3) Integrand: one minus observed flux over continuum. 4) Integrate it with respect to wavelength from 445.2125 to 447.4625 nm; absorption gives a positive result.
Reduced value 0.11 nm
